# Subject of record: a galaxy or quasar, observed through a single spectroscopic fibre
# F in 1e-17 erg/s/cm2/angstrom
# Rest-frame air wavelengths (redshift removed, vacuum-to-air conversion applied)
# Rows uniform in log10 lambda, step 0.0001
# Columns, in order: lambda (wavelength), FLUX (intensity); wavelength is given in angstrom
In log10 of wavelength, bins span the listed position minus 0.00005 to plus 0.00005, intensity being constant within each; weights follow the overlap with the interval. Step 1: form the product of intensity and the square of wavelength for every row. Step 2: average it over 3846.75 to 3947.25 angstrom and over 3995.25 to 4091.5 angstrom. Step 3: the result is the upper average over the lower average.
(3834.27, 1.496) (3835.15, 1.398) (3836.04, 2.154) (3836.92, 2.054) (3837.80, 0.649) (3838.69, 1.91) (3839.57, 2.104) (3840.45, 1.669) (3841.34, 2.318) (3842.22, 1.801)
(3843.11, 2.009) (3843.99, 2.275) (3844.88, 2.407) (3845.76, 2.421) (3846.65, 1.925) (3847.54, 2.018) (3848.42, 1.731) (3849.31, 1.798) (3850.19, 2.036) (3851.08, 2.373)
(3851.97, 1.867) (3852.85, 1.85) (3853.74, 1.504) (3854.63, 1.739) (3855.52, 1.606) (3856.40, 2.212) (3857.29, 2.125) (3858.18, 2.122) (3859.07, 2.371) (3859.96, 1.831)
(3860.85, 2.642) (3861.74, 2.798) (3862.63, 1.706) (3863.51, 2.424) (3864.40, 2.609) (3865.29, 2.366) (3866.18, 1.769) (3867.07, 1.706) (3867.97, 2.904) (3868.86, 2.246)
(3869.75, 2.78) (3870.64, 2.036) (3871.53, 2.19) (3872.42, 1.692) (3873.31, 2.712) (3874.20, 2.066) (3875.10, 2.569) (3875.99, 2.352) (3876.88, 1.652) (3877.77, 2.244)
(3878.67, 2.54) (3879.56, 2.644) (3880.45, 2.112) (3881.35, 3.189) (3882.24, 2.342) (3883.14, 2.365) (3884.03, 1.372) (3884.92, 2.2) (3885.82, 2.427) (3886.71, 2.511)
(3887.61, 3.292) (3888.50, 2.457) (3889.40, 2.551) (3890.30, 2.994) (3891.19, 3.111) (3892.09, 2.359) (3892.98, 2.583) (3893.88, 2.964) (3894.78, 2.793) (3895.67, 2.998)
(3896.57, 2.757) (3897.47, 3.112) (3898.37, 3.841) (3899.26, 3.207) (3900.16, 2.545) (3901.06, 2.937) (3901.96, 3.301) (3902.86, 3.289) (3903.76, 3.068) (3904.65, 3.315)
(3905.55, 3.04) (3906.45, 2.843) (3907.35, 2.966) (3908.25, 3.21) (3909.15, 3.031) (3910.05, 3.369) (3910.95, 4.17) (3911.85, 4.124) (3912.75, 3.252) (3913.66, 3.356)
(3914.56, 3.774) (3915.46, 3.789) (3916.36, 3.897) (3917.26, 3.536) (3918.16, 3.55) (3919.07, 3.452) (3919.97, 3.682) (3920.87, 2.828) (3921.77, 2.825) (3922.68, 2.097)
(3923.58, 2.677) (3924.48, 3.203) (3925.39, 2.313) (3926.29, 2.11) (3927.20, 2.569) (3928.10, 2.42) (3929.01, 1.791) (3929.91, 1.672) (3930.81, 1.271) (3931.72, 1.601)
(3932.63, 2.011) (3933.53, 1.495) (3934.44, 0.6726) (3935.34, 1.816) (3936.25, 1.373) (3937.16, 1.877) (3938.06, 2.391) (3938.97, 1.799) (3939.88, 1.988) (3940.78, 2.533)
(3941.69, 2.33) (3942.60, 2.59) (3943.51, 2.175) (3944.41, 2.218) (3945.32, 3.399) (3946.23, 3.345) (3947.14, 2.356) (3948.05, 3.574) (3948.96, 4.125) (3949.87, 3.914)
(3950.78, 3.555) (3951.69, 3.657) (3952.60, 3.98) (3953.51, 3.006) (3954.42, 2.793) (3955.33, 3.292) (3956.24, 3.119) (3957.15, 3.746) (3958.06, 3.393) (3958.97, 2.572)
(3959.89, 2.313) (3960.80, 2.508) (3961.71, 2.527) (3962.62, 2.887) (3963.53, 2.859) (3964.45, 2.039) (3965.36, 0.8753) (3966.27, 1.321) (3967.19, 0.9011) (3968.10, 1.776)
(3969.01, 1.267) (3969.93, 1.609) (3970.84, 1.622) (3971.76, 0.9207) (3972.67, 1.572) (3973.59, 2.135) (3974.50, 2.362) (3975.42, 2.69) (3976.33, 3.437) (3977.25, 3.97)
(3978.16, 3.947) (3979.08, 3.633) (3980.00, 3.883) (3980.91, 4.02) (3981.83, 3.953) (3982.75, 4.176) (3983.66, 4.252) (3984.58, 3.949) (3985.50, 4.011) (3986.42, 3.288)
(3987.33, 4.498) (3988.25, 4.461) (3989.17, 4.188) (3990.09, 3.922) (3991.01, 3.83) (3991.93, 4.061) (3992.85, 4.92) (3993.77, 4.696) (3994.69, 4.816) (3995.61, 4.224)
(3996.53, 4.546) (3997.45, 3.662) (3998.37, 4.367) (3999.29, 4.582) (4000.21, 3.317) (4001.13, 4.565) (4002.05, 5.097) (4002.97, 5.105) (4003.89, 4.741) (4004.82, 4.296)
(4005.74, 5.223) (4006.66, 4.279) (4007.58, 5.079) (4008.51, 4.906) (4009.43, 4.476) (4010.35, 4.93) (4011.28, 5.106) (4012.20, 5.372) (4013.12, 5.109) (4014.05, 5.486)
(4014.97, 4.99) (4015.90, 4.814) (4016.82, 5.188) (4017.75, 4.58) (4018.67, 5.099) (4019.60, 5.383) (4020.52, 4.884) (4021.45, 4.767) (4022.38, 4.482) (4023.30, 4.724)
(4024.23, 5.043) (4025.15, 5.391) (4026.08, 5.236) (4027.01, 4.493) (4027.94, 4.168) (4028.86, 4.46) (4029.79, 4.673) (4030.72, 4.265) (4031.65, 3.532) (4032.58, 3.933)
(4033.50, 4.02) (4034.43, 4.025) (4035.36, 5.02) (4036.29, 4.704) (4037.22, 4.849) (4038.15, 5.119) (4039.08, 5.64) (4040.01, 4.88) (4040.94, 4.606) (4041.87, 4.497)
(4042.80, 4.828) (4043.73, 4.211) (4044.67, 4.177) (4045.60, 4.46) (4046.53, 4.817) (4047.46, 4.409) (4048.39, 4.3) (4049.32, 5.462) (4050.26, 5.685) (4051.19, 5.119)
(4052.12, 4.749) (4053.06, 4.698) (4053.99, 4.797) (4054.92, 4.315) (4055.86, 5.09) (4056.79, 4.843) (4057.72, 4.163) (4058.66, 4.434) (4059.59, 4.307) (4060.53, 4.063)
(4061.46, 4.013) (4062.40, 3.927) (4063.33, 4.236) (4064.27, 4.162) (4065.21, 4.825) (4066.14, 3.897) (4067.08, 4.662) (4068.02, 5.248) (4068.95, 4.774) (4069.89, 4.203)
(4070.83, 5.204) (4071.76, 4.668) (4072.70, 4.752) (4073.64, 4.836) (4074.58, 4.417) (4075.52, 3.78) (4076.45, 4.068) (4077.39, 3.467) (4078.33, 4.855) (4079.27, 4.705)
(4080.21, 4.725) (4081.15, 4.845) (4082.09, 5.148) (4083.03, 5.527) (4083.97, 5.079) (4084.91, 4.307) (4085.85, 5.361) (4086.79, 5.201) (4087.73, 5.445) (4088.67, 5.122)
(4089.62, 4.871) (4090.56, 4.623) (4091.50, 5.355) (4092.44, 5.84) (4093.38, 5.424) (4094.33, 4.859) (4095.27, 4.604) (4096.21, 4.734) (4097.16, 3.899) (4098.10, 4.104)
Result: 2.00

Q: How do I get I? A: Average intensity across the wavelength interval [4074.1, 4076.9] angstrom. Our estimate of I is 4.1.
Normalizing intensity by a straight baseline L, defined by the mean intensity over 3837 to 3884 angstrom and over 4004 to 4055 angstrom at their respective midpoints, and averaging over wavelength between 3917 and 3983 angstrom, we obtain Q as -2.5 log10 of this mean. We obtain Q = 0.33 mag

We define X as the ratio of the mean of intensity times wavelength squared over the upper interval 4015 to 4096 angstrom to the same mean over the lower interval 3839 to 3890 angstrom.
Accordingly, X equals 2.3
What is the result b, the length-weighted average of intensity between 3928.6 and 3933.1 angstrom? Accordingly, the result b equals 1.67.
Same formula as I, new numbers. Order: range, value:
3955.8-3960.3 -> 3.03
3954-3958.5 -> 3.27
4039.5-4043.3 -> 4.71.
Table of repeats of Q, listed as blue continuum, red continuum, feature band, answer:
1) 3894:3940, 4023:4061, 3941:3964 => 0.088 mag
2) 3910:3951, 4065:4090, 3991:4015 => -0.250 mag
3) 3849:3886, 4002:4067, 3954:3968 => 0.407 mag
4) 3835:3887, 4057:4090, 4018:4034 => -0.143 mag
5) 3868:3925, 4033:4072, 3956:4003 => 0.162 mag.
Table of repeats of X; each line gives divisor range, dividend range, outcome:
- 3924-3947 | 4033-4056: 2.35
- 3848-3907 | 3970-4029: 1.85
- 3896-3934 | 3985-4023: 1.65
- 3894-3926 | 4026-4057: 1.55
